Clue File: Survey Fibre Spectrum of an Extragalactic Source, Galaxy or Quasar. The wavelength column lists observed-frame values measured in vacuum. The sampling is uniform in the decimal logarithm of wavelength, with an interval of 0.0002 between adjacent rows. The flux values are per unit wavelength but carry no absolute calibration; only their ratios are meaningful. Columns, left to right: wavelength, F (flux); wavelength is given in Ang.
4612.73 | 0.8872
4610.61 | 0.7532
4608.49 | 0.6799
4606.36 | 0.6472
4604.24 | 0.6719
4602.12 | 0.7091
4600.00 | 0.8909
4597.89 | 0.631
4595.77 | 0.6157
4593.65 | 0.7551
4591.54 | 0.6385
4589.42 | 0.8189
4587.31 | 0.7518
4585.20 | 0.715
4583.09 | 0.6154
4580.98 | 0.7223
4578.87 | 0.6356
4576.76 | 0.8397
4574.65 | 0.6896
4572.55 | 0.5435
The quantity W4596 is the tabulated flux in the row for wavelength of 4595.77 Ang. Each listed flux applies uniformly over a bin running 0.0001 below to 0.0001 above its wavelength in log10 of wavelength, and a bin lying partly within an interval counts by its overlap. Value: 0.6157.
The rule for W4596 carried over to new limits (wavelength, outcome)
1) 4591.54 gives 0.6385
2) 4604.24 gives 0.6719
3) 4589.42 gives 0.8189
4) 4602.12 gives 0.7091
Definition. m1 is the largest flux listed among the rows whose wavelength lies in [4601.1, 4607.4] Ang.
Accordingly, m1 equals 0.7091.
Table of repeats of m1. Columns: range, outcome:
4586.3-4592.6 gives 0.8189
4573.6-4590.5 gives 0.8397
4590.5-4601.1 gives 0.8909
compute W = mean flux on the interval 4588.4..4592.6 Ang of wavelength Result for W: 0.728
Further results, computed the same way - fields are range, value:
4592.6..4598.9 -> 0.667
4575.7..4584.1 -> 0.703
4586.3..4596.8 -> 0.716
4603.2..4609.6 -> 0.667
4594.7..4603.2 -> 0.712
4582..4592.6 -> 0.708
